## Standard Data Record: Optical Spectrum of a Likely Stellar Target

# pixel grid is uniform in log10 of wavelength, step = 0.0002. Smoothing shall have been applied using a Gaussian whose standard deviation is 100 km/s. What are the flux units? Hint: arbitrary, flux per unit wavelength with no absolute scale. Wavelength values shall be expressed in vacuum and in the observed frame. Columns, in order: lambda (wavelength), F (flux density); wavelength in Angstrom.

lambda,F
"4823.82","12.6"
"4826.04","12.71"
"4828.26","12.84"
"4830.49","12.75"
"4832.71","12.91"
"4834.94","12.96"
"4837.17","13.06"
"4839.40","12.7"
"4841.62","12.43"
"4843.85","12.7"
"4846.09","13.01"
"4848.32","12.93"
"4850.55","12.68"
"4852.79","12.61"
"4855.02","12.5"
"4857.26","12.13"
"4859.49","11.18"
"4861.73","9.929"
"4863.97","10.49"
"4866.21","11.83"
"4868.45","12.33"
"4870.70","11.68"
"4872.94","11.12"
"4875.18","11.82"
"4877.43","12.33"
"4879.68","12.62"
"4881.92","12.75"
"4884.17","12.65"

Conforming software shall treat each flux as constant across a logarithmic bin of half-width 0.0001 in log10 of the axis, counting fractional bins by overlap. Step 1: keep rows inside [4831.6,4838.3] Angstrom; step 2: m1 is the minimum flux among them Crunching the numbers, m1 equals 12.91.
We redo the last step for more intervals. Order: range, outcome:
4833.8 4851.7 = 12.43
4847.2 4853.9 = 12.61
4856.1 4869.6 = 9.929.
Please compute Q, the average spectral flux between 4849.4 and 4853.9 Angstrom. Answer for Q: 12.6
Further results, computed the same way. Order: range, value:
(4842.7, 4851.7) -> 12.8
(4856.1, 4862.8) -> 11.1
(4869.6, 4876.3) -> 11.6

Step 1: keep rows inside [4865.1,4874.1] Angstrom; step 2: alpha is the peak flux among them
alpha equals 12.33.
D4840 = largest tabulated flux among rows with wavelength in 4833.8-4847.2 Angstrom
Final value 13.06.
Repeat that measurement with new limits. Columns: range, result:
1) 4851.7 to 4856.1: 12.61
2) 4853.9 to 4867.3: 12.5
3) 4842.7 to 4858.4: 13.01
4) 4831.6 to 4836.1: 12.96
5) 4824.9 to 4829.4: 12.84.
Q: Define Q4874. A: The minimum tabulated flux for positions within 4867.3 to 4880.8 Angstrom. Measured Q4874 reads 11.12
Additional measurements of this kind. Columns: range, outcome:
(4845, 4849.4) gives 12.93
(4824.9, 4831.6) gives 12.71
